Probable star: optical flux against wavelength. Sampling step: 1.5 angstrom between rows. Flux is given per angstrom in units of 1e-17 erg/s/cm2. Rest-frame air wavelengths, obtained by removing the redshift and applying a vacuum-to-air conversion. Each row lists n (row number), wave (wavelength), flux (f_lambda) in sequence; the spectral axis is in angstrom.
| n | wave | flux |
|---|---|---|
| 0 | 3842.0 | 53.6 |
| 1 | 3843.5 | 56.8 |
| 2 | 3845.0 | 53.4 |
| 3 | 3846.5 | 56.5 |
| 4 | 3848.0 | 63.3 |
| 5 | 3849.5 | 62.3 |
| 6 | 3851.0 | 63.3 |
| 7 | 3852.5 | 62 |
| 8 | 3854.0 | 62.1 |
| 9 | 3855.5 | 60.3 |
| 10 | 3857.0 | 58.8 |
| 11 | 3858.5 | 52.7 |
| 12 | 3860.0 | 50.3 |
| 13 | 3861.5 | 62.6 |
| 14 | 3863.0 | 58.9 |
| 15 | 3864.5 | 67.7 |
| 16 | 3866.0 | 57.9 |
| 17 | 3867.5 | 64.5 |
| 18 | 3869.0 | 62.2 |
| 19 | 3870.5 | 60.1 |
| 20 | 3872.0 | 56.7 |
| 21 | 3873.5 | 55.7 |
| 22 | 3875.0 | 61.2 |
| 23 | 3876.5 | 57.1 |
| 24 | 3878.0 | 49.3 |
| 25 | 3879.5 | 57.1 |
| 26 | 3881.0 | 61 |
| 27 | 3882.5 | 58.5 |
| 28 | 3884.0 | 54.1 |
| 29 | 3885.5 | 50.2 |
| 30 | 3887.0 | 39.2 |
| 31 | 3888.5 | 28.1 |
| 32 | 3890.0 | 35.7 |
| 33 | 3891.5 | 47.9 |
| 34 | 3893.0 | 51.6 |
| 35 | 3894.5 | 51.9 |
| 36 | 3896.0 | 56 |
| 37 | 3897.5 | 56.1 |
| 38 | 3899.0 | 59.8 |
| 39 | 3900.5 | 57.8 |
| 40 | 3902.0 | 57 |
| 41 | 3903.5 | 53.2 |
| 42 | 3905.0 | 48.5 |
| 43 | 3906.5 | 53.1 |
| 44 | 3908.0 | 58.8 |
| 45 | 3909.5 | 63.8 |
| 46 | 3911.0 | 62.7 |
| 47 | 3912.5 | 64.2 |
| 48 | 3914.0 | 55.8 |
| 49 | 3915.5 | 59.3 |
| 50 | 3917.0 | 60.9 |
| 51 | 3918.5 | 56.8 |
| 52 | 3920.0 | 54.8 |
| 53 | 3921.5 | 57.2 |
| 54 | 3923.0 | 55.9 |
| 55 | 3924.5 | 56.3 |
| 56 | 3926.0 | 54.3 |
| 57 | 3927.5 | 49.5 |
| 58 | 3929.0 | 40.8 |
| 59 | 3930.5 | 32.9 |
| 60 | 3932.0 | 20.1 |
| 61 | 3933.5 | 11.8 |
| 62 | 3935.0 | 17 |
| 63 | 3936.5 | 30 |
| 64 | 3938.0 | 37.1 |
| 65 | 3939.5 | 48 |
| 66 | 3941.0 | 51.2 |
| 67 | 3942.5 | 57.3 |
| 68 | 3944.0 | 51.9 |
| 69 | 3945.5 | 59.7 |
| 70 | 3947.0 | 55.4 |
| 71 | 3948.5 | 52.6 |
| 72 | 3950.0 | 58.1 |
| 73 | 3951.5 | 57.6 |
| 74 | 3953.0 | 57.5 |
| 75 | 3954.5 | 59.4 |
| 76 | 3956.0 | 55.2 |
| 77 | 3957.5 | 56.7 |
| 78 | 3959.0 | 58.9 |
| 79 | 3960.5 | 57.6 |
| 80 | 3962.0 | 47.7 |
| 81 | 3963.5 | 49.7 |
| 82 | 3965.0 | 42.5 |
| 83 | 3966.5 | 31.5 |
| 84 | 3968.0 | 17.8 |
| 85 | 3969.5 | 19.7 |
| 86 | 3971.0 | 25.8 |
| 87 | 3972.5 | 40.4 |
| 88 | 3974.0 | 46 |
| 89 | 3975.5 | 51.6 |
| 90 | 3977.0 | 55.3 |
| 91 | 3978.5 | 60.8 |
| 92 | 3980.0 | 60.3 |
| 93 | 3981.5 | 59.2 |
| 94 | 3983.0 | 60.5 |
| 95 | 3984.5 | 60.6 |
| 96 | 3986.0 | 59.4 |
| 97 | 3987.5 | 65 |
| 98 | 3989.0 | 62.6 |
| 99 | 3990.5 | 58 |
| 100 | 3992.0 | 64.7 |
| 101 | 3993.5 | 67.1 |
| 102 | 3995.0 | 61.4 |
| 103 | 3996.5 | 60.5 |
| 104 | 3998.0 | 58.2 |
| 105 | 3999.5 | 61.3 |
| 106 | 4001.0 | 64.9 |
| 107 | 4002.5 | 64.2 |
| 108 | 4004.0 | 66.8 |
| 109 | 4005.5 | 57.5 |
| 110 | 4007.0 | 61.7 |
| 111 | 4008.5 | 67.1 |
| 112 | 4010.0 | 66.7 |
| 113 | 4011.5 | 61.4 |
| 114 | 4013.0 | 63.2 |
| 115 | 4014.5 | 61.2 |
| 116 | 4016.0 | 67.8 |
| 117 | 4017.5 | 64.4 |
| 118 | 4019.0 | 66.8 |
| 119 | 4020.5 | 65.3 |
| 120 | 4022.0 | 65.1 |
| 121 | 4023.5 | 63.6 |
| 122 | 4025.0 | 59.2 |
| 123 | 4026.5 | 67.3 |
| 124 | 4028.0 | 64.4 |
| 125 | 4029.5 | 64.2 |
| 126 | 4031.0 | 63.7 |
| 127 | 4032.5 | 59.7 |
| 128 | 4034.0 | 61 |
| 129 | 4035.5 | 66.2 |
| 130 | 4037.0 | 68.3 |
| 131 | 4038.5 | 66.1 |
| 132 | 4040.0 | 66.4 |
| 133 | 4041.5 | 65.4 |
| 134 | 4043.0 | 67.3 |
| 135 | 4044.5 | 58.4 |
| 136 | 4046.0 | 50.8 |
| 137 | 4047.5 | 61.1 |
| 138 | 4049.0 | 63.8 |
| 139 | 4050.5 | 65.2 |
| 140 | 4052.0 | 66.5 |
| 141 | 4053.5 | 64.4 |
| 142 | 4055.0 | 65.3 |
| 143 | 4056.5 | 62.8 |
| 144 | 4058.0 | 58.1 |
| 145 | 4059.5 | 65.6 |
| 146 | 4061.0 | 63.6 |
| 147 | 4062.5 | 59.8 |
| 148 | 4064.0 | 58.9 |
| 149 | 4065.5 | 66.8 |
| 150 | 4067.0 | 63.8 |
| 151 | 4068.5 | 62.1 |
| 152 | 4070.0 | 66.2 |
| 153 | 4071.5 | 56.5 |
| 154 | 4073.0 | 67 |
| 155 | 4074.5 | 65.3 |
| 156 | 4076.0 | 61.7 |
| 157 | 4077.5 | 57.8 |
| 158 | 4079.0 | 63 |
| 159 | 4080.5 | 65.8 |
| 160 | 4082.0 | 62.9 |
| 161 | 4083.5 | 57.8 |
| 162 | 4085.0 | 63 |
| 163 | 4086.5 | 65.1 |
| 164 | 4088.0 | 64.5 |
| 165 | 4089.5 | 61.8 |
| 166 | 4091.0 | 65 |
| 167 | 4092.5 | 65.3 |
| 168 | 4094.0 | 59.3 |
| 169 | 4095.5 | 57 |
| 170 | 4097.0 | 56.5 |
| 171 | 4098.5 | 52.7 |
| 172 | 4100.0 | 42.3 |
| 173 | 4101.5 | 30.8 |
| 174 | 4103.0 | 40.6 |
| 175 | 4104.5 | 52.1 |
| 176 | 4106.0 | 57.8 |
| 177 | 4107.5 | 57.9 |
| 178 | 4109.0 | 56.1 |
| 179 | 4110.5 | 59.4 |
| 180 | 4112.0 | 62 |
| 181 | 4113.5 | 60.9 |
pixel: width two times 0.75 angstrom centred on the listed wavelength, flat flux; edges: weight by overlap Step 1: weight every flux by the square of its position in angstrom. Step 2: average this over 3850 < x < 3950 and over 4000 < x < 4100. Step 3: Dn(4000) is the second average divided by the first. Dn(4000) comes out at 1.29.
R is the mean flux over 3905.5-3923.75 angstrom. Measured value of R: 58.5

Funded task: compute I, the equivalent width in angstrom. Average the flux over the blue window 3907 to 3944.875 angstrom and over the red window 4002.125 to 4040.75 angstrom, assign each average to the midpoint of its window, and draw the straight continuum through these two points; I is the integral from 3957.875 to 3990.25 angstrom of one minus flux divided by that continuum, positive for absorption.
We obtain 4.1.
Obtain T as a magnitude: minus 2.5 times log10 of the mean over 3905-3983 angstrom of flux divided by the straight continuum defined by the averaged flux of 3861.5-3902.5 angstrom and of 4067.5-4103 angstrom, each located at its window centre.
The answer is 0.14 mag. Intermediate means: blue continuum 54.7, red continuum 59.2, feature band 49.1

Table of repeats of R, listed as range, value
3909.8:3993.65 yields 50.3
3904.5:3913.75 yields 58.6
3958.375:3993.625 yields 50.6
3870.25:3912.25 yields 53.7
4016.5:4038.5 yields 64.3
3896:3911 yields 56.7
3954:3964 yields 55.1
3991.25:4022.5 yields 63.7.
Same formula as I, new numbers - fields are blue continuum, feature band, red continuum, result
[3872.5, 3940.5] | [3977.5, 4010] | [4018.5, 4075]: -2.05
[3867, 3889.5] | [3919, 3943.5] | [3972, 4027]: 6.33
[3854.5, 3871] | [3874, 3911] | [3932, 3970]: 1.17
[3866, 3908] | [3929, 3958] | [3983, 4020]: 6.40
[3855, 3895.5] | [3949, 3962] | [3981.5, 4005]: 0.60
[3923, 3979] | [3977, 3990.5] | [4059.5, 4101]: -3.07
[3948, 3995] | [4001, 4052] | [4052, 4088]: -4.86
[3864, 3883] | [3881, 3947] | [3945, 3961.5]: 9.51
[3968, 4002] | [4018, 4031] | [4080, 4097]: -1.53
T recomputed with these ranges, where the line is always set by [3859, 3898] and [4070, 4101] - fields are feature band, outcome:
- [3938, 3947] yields 0.08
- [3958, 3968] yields 0.23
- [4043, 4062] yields -0.05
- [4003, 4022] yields -0.11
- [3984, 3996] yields -0.09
